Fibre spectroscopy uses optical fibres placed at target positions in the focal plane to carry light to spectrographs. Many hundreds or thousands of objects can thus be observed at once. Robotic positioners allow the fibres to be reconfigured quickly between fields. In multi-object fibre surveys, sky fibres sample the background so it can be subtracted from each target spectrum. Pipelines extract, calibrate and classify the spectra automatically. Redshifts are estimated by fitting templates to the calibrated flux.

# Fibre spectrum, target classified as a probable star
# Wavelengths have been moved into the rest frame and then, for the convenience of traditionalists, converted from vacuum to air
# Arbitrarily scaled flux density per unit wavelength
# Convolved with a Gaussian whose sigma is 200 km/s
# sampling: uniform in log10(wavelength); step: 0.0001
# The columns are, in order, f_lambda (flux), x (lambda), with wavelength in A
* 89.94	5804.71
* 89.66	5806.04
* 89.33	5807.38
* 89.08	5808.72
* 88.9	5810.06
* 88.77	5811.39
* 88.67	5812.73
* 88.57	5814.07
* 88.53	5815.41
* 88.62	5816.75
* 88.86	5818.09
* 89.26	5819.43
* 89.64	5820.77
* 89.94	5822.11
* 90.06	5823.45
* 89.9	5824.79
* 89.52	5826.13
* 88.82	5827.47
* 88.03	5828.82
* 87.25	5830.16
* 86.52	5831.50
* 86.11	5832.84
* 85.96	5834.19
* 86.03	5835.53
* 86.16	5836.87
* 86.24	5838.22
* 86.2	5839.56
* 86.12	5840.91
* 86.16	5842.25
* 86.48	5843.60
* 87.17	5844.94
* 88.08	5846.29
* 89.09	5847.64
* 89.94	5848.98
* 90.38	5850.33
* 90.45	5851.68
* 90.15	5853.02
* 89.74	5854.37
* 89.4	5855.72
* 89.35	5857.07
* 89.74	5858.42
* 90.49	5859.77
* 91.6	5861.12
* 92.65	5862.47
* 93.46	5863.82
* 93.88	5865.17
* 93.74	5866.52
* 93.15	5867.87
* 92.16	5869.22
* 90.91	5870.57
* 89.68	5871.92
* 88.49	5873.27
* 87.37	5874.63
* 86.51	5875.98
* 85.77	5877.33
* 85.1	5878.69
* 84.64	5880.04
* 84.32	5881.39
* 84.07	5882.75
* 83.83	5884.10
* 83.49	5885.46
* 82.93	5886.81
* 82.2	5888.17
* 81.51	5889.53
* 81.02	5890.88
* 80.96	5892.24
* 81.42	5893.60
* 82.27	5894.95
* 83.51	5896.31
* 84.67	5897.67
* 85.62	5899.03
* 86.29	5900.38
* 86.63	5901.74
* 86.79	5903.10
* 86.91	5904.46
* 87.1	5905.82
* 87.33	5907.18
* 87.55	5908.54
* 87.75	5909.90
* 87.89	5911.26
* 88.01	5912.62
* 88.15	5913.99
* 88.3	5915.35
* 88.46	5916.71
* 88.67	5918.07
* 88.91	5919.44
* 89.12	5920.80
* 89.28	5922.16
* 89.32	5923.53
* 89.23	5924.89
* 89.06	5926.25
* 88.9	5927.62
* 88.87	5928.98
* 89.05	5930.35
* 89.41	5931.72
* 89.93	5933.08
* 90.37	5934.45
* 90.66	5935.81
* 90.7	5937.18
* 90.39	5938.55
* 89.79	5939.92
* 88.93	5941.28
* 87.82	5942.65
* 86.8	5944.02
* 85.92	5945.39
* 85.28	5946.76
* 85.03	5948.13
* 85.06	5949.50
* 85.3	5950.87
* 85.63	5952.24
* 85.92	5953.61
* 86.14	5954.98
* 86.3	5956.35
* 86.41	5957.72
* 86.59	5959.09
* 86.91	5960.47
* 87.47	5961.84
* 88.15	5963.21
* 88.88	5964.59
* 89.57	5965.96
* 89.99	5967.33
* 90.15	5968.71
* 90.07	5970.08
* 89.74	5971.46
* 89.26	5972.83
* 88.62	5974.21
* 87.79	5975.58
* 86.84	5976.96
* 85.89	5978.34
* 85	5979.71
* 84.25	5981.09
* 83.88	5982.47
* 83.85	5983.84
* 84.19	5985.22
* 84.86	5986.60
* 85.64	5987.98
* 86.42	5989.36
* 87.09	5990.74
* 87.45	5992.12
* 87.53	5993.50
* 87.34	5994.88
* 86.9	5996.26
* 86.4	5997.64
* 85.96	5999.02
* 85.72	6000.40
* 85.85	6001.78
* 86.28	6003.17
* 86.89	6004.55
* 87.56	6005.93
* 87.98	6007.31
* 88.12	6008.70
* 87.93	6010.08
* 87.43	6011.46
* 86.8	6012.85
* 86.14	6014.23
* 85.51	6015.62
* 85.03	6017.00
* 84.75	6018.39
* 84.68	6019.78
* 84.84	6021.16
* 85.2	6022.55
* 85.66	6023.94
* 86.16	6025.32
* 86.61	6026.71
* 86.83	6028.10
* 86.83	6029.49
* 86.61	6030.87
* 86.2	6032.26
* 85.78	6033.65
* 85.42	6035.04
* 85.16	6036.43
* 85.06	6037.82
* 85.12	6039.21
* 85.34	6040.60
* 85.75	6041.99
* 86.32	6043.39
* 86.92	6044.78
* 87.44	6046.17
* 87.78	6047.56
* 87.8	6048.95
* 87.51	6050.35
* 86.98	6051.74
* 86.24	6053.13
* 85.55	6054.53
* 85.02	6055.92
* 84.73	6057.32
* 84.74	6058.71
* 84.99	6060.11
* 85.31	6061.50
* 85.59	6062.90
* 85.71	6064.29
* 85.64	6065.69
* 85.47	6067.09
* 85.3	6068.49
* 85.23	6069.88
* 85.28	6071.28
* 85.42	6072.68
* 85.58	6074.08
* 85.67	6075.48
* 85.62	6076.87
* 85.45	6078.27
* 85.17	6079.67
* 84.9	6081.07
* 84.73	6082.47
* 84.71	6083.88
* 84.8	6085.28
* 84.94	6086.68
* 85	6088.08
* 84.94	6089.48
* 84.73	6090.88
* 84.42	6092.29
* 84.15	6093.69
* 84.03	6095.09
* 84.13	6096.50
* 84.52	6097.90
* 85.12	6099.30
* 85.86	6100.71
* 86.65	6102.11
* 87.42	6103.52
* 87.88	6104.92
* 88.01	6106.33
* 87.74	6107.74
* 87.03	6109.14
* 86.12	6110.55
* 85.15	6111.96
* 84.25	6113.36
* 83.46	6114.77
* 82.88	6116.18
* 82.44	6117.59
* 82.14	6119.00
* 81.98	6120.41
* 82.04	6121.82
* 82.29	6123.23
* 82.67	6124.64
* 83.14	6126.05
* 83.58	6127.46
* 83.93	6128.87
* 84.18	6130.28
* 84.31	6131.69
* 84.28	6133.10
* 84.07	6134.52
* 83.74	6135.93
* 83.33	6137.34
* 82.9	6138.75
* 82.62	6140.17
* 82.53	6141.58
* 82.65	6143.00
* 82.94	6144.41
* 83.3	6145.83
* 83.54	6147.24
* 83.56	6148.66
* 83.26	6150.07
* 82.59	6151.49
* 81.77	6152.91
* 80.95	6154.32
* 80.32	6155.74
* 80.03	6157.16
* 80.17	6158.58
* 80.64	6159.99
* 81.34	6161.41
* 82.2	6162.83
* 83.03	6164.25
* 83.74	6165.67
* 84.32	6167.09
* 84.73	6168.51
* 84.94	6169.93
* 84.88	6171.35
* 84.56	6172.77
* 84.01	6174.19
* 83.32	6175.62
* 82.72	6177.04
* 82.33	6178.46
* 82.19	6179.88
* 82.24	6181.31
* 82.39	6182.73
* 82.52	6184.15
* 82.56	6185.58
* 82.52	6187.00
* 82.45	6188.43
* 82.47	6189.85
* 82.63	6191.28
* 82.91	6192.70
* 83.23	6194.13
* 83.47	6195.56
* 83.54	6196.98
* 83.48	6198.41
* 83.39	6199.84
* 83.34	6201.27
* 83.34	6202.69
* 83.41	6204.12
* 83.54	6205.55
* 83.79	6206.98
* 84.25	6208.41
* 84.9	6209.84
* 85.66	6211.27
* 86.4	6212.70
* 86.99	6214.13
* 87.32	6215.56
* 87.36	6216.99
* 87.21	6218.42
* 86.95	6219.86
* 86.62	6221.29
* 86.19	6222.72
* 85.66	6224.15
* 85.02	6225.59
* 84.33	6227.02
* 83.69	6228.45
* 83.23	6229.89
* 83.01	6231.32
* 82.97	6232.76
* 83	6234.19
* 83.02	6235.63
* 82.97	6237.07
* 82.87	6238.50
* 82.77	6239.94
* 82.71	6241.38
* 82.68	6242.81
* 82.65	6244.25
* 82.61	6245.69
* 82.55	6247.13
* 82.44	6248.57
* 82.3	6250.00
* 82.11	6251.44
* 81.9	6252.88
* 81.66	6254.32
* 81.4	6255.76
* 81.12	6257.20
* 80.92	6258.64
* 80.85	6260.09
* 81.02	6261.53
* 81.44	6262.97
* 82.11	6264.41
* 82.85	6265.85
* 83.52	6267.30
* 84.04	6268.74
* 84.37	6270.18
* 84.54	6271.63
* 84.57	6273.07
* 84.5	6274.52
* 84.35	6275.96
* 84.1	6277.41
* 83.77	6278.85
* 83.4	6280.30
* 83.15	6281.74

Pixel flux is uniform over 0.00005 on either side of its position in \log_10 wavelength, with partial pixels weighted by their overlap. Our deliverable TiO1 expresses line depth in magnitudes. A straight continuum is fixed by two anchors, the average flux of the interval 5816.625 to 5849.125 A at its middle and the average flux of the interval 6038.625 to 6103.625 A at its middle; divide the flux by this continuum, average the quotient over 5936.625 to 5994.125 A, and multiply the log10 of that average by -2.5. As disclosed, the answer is -0.01 mag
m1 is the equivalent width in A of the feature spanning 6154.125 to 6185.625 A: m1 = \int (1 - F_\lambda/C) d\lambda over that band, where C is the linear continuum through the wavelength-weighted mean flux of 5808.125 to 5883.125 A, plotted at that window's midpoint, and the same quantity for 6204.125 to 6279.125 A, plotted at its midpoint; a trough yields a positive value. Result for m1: 0.7 A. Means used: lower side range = 88.7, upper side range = 83.7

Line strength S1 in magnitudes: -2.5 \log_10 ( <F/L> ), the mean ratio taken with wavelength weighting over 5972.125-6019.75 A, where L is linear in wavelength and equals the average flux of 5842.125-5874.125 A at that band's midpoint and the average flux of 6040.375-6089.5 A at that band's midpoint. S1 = 0.01 mag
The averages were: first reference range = 90.3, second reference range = 85.7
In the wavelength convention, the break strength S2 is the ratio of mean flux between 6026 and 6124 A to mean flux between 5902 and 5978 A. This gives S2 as 0.97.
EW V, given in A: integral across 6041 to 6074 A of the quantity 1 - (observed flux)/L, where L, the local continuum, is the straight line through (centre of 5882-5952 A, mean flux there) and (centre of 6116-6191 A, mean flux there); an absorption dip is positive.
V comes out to -0.6 A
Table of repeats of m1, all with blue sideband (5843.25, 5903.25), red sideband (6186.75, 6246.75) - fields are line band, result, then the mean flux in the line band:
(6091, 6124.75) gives 0.15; 84.7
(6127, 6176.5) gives 0.96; 83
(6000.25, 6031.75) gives -0.12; 86.3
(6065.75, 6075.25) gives 0.01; 85.4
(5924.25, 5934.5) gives -0.29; 89.3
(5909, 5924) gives -0.27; 88.5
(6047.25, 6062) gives -0.07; 86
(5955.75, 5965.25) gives -0.08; 87.2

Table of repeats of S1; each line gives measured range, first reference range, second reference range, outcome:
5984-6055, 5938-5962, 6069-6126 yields -0.006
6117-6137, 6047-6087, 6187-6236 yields 0.024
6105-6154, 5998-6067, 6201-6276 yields 0.016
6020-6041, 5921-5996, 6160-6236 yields 0.009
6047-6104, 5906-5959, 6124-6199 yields -0.007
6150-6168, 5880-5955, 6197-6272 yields 0.033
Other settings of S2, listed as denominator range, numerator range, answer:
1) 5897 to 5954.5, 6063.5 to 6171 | 0.96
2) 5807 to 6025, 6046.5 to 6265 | 0.96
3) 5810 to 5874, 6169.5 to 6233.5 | 0.94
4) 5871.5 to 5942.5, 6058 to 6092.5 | 0.98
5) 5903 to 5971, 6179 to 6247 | 0.95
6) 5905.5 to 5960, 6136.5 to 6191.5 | 0.94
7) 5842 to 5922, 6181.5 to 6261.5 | 0.95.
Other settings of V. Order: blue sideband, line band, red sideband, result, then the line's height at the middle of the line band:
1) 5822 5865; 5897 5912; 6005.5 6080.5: 0.2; 87.9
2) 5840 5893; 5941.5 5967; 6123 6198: -0.1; 86.4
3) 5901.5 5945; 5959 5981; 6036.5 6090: -0.1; 87.6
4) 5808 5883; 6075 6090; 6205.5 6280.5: 0.1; 85.7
